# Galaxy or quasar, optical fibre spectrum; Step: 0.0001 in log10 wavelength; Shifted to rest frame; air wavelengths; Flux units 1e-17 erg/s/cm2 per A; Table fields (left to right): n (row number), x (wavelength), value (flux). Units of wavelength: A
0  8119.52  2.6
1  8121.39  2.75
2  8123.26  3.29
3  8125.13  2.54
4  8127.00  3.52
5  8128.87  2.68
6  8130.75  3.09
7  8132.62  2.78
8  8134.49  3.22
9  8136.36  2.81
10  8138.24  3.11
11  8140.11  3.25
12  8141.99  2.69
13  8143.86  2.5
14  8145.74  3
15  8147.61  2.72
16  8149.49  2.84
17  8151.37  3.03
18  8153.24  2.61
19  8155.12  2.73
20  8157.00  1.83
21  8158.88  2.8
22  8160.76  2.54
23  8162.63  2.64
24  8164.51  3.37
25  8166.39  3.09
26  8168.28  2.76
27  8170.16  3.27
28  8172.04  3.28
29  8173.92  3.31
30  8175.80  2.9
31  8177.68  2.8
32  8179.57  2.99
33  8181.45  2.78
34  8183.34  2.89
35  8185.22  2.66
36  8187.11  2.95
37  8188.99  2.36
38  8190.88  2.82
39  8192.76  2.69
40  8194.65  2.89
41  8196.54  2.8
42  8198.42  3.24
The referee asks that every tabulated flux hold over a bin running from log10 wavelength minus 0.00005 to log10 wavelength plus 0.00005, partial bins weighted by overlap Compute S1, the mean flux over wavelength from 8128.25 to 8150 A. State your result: 2.89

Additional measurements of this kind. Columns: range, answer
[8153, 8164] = 2.55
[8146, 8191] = 2.83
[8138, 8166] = 2.78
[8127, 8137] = 2.98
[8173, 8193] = 2.84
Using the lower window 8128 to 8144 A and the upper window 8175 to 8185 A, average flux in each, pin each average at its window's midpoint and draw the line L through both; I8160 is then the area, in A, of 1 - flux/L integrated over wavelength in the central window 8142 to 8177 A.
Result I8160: 0.5 A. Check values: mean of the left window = 2.92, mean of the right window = 2.86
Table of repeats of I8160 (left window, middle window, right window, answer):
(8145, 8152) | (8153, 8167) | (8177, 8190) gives 0.7 A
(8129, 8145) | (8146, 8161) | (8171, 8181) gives 1.6 A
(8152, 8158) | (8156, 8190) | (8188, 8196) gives -3.8 A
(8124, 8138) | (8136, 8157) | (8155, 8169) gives 0.3 A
